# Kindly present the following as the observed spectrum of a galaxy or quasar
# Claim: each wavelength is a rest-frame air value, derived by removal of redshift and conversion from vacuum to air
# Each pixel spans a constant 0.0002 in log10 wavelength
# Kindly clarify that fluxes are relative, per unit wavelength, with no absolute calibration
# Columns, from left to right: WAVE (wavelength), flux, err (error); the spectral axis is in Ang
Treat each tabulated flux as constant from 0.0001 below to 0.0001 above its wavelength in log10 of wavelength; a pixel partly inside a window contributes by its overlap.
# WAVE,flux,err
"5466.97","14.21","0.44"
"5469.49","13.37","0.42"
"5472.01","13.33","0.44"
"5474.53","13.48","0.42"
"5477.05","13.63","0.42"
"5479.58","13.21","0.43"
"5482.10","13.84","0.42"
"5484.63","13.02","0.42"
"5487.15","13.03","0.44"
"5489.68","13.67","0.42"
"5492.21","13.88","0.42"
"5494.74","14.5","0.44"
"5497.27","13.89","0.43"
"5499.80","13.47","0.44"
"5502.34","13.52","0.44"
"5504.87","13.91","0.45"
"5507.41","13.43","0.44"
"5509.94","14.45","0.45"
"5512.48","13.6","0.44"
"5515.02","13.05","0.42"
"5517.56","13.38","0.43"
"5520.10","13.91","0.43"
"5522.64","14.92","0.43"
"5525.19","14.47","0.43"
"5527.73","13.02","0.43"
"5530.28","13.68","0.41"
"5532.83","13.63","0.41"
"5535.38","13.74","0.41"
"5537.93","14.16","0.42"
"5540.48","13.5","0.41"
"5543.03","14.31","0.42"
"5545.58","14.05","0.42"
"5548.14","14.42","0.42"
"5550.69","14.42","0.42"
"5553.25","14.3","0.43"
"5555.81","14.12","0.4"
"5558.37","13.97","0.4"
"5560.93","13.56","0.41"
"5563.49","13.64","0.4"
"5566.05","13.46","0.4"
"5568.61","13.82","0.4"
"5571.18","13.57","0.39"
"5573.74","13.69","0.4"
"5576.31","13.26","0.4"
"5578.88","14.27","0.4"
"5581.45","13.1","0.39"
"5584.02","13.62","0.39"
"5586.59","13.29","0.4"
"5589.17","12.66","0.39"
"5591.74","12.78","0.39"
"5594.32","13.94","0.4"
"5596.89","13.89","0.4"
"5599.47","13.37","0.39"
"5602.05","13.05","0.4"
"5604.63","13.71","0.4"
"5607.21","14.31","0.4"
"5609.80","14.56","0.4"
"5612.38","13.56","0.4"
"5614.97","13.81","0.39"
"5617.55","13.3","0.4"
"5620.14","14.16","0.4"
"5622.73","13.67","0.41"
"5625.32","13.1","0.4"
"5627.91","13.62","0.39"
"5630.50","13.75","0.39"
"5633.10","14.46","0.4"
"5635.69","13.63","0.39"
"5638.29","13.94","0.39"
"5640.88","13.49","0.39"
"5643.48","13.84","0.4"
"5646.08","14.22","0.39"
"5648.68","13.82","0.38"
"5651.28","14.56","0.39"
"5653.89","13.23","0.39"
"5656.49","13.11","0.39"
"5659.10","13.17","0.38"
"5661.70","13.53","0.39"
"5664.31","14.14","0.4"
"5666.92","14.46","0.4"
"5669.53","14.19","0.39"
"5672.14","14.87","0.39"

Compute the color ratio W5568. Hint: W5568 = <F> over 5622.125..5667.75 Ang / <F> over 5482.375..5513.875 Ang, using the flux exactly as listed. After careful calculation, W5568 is 1.00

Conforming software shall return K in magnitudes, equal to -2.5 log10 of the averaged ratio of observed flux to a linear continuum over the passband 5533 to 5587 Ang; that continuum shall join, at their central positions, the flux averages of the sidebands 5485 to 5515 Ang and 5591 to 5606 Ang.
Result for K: -0.020 mag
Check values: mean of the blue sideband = 13.7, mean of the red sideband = 13.5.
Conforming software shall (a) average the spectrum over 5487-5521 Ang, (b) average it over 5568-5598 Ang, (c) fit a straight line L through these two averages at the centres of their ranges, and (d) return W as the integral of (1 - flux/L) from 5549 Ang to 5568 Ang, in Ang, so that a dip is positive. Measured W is -0.5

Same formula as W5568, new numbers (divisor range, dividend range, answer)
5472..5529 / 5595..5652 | 1.01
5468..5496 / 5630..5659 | 1.02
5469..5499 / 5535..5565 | 1.03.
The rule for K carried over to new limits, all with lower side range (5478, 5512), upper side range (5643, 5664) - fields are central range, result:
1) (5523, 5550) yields -0.02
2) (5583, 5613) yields 0.01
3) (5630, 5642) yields -0.01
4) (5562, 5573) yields 0.00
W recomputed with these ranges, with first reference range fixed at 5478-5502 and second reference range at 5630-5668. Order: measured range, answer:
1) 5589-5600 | 0.28 Ang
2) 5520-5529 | -0.30 Ang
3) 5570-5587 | 0.21 Ang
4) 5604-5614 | -0.21 Ang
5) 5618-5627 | 0.11 Ang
